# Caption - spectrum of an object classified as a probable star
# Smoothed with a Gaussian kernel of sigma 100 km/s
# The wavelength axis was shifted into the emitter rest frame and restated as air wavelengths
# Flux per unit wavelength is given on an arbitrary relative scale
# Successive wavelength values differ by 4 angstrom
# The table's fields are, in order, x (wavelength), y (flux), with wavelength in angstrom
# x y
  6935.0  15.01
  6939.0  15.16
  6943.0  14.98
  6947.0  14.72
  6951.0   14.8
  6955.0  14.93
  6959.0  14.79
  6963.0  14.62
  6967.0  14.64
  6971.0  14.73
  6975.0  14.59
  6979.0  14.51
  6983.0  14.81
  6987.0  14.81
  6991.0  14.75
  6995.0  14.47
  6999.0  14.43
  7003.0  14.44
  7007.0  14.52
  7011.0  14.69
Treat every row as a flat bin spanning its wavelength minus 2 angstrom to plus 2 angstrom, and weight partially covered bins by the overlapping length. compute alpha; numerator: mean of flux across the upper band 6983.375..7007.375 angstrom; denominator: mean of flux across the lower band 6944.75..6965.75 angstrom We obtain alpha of 0.99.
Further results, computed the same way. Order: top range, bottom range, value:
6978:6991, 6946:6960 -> 0.99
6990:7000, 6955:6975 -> 0.99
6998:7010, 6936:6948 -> 0.97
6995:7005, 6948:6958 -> 0.97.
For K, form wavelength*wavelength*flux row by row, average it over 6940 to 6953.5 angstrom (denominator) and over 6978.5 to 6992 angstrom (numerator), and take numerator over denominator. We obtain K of 1.00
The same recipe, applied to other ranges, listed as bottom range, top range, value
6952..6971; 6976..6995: 1.00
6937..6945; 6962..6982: 0.98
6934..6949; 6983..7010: 0.99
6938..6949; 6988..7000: 0.99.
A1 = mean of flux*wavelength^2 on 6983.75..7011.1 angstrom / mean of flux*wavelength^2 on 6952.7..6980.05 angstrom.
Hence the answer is 1.00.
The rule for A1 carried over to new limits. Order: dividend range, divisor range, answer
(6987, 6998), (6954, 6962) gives 1.00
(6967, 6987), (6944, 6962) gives 1.00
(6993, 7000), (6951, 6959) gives 0.98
